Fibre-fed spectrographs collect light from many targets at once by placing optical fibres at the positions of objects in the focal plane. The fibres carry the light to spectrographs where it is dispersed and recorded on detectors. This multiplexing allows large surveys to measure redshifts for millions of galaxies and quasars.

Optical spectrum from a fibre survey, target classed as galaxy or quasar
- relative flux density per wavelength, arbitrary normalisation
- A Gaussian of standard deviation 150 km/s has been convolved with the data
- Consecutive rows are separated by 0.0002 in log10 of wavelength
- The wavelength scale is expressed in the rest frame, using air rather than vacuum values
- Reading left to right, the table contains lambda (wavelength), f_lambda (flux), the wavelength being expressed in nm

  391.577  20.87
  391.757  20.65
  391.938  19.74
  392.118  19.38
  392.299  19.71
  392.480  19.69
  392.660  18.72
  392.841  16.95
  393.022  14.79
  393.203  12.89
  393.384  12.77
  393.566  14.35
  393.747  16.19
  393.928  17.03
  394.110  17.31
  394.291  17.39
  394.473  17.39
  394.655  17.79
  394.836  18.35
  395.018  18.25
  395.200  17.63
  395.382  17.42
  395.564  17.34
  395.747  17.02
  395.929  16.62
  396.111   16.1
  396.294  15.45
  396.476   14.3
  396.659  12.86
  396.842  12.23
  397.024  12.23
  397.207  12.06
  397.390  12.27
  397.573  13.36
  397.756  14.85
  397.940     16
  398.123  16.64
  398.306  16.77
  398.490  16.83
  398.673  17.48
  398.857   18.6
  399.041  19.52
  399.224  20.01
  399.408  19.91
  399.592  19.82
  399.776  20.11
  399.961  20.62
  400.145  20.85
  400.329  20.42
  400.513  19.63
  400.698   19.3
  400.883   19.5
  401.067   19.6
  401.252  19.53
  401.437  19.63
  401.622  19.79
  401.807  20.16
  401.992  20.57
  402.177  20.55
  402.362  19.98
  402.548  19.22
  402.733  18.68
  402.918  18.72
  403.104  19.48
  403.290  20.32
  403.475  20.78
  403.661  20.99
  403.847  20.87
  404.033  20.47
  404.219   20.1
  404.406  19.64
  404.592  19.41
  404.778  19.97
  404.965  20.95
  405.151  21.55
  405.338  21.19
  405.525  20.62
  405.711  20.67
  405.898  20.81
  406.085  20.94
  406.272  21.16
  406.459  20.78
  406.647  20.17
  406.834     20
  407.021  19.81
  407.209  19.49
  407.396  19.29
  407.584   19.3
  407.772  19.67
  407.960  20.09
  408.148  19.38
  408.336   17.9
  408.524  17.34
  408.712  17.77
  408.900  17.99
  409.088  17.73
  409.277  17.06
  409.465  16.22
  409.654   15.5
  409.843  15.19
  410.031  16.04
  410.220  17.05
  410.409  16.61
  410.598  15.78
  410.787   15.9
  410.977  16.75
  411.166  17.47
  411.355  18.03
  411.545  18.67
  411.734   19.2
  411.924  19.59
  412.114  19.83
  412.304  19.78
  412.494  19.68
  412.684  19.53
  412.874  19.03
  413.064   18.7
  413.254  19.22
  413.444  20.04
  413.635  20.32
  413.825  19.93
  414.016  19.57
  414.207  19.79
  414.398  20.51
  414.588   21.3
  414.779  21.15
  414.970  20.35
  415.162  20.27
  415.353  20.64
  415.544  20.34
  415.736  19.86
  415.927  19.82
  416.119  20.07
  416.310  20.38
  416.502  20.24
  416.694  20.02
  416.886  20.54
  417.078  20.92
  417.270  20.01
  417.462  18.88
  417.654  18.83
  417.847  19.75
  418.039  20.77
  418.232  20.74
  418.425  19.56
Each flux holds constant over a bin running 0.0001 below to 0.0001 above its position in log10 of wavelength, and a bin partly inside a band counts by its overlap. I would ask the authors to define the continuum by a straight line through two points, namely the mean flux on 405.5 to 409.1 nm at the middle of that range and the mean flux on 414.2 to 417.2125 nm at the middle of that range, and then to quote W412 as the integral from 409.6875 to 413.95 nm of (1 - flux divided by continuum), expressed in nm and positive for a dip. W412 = 0.38 nm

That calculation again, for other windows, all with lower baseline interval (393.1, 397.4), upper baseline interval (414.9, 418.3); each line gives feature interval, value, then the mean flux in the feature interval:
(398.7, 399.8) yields -0.20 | 19.5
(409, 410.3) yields 0.16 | 16.4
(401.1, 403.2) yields -0.32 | 19.7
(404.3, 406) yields -0.27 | 20.5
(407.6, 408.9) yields -0.02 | 18.7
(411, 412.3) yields 0.02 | 18.8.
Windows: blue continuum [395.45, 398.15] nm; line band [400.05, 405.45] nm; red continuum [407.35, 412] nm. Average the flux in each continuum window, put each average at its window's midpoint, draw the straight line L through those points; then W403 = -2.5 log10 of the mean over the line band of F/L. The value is -0.25 mag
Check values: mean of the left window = 14.6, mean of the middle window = 20.1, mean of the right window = 17.6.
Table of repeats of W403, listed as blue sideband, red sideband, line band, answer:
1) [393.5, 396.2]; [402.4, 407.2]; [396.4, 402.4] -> 0.05 mag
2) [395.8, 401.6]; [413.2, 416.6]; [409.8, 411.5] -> 0.17 mag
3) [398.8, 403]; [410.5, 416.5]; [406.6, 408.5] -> 0.01 mag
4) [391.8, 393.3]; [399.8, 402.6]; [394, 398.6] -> 0.18 mag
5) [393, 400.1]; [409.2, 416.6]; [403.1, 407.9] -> -0.15 mag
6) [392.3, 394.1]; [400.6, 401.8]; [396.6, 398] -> 0.33 mag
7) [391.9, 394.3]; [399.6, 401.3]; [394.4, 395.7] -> 0.00 mag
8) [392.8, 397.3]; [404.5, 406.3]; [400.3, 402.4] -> -0.06 mag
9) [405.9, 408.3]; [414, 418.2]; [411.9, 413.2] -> 0.04 mag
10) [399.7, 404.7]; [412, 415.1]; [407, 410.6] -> 0.13 mag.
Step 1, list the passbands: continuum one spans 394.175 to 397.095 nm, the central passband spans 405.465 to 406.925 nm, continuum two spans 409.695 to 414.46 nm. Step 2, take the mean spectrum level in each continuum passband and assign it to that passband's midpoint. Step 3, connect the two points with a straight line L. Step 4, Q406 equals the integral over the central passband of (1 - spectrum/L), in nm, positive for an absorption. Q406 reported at -0.249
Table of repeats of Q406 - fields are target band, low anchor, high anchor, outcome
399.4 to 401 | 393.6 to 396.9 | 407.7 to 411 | -0.31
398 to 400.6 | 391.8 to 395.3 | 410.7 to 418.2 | -0.17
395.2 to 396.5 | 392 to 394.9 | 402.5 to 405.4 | 0.08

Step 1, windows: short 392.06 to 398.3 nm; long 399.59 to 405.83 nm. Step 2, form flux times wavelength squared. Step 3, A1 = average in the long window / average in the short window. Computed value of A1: 1.31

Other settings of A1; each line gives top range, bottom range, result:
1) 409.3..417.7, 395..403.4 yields 1.15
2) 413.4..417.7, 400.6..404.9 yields 1.08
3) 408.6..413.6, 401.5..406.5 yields 0.91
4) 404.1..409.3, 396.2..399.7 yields 1.29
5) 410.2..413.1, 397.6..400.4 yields 1.05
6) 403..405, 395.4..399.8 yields 1.29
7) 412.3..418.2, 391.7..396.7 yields 1.31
